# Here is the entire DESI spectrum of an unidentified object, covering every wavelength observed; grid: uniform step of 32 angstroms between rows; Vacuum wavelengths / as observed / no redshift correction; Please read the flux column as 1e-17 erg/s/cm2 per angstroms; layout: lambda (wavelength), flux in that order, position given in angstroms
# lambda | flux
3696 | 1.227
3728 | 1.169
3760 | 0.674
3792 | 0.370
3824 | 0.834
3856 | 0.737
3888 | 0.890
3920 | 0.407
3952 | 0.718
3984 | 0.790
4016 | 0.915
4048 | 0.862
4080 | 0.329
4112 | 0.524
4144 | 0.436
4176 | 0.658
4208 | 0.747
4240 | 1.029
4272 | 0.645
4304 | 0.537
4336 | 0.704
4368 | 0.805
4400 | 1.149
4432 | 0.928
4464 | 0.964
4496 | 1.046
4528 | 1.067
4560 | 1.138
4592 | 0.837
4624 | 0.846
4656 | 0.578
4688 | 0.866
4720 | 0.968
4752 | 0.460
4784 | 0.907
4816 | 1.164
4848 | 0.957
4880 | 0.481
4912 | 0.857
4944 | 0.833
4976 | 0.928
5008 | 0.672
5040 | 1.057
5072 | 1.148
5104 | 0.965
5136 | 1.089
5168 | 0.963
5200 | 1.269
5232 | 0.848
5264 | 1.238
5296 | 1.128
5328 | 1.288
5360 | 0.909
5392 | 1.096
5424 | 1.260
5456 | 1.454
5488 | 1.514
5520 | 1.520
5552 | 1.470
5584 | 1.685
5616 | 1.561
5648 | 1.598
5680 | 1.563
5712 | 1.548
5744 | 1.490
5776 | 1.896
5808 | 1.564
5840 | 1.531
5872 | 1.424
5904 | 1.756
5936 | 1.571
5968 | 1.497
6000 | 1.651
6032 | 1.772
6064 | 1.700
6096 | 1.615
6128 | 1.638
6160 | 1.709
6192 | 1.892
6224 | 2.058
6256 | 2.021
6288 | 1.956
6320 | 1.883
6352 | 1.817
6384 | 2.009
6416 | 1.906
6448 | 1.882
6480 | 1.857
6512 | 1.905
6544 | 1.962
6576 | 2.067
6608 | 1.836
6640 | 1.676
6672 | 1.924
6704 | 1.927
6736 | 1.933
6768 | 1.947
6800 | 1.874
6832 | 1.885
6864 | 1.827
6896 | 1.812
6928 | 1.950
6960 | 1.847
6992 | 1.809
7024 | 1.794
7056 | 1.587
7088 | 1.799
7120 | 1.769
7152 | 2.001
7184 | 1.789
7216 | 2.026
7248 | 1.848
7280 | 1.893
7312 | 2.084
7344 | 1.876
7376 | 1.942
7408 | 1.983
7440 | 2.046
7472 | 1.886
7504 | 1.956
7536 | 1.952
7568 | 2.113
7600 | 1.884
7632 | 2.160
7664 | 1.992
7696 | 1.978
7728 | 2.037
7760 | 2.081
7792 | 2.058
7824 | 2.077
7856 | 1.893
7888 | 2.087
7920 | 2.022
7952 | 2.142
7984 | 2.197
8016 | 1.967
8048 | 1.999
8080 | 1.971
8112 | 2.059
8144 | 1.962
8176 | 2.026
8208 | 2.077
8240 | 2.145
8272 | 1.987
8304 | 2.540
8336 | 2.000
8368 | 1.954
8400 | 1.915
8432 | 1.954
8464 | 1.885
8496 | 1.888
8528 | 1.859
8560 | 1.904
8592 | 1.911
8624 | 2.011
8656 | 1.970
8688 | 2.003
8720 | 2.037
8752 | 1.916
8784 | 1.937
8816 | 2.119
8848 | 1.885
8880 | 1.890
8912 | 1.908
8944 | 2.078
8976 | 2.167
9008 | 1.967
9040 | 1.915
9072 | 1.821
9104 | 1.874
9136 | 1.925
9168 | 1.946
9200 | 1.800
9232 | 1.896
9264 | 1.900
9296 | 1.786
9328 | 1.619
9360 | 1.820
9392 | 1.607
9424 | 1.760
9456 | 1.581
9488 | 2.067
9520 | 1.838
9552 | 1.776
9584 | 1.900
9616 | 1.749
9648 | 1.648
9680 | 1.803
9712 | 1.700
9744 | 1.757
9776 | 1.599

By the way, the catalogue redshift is 0.36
